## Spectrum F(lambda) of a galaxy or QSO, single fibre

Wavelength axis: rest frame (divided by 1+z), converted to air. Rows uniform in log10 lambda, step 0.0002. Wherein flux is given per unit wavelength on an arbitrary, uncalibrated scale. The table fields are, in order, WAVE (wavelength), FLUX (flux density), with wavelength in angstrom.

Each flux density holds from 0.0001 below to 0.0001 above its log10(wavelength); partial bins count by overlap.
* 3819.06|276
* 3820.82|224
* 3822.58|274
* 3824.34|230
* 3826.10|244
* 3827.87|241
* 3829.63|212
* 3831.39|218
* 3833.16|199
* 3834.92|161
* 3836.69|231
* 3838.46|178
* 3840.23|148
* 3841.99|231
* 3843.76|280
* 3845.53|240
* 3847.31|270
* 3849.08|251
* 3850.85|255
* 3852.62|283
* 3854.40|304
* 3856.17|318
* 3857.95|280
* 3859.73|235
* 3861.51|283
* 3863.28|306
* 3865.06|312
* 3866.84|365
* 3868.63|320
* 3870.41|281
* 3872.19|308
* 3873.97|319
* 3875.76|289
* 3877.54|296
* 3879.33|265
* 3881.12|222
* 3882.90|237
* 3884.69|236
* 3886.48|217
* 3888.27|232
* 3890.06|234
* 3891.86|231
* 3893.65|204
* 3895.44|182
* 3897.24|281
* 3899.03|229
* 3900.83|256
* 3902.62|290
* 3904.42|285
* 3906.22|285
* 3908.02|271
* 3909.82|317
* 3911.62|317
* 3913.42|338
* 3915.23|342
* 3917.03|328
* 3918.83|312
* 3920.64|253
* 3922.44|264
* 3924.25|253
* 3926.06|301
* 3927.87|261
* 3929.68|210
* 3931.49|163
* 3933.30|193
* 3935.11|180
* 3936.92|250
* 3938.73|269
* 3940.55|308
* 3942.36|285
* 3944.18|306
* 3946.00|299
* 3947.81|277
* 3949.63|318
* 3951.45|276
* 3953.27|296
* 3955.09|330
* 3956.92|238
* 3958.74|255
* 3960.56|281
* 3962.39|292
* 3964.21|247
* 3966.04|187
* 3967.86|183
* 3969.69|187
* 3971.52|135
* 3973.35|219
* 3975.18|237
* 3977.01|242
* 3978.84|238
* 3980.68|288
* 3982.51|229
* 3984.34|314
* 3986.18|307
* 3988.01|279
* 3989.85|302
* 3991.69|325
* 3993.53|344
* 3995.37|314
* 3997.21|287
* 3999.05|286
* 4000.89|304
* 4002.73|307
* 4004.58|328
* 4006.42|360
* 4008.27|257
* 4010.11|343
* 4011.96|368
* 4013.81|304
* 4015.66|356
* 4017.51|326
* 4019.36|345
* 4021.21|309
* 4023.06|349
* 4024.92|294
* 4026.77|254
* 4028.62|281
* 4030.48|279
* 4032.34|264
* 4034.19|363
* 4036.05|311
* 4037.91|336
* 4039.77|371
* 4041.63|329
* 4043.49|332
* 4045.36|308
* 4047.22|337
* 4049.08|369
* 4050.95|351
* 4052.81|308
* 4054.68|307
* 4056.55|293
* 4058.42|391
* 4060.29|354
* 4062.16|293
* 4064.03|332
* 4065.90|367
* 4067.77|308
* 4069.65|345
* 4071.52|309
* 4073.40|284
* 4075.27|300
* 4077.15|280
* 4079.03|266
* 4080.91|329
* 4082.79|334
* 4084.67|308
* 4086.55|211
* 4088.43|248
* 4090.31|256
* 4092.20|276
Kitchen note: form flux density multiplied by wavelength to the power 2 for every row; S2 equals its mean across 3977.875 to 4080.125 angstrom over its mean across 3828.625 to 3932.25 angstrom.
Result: 1.3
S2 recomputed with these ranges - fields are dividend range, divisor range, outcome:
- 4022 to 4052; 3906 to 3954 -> 1.22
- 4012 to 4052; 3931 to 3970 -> 1.31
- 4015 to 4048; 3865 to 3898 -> 1.31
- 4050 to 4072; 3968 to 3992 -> 1.37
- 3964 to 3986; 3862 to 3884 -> 0.82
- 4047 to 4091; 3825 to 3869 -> 1.37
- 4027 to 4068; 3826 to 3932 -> 1.35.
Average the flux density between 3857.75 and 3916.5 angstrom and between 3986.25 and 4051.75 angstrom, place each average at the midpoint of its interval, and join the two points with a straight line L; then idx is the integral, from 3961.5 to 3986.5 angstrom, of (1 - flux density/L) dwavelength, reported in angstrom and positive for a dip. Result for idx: 5.7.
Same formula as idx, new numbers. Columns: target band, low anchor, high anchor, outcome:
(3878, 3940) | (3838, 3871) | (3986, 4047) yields 6.48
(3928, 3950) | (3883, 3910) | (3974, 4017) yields 1.42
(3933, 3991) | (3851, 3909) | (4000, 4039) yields 7.52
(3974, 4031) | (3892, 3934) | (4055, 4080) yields -1.13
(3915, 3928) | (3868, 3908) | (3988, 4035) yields -0.70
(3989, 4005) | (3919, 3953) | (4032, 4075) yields -0.75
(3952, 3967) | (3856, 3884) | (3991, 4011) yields 1.97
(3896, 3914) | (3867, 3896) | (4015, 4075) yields -1.11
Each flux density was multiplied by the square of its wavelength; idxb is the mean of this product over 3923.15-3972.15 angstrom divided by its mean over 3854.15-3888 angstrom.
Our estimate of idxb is 0.93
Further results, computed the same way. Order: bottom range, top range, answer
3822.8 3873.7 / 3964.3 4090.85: 1.27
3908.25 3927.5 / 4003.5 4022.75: 1.15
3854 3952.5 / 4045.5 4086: 1.28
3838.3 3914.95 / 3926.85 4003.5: 1.03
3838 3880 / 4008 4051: 1.27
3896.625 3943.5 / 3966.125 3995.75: 0.98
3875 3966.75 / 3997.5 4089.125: 1.27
